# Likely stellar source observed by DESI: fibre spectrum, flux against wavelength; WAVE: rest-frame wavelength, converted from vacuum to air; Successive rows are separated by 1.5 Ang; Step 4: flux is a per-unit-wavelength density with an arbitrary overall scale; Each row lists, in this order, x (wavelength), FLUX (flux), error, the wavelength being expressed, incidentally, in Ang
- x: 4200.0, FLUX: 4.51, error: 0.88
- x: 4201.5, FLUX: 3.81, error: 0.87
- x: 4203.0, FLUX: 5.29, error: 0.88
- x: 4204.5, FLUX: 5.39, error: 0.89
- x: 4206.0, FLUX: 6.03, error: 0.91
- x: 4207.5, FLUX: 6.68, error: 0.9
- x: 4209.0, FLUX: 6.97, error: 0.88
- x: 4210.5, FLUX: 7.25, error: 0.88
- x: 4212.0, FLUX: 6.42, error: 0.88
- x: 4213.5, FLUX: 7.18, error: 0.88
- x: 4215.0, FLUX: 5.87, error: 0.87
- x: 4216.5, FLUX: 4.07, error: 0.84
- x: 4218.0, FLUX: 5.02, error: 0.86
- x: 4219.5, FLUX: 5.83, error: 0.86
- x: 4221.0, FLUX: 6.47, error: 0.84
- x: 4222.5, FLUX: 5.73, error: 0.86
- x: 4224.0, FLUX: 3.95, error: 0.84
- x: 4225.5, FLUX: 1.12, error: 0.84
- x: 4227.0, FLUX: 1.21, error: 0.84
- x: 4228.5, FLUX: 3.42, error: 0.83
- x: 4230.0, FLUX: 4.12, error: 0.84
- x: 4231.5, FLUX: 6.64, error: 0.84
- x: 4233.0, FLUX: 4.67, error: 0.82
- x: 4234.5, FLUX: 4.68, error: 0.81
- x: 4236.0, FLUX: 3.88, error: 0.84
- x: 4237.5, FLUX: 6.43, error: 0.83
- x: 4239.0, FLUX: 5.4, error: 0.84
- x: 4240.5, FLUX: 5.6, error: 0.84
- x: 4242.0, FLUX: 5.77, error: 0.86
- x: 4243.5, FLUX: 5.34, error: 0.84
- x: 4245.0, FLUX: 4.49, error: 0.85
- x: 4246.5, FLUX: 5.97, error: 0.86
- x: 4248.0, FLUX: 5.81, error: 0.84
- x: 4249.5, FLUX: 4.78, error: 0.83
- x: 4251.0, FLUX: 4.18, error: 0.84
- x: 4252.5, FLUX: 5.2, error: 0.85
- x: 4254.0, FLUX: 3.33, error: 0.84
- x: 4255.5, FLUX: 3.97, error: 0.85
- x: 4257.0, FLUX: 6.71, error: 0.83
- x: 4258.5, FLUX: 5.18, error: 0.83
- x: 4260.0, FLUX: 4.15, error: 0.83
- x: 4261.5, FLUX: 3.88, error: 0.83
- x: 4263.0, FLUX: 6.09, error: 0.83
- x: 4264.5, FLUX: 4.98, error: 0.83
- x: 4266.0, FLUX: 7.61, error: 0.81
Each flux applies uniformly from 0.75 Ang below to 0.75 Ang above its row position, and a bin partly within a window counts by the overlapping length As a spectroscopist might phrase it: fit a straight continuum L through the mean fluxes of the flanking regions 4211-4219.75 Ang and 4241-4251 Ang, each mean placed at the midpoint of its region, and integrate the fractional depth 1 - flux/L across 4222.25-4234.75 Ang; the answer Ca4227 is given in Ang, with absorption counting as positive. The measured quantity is 3.83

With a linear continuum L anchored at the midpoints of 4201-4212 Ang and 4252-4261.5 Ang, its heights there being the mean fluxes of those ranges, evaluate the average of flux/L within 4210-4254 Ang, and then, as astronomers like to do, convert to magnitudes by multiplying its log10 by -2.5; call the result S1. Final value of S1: 0.06 mag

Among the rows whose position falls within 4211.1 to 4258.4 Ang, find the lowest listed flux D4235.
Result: 1.12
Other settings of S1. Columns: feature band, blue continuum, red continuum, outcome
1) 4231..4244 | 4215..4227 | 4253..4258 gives -0.168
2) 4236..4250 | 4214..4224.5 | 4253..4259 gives -0.092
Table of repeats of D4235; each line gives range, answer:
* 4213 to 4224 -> 3.95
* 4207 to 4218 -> 4.07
